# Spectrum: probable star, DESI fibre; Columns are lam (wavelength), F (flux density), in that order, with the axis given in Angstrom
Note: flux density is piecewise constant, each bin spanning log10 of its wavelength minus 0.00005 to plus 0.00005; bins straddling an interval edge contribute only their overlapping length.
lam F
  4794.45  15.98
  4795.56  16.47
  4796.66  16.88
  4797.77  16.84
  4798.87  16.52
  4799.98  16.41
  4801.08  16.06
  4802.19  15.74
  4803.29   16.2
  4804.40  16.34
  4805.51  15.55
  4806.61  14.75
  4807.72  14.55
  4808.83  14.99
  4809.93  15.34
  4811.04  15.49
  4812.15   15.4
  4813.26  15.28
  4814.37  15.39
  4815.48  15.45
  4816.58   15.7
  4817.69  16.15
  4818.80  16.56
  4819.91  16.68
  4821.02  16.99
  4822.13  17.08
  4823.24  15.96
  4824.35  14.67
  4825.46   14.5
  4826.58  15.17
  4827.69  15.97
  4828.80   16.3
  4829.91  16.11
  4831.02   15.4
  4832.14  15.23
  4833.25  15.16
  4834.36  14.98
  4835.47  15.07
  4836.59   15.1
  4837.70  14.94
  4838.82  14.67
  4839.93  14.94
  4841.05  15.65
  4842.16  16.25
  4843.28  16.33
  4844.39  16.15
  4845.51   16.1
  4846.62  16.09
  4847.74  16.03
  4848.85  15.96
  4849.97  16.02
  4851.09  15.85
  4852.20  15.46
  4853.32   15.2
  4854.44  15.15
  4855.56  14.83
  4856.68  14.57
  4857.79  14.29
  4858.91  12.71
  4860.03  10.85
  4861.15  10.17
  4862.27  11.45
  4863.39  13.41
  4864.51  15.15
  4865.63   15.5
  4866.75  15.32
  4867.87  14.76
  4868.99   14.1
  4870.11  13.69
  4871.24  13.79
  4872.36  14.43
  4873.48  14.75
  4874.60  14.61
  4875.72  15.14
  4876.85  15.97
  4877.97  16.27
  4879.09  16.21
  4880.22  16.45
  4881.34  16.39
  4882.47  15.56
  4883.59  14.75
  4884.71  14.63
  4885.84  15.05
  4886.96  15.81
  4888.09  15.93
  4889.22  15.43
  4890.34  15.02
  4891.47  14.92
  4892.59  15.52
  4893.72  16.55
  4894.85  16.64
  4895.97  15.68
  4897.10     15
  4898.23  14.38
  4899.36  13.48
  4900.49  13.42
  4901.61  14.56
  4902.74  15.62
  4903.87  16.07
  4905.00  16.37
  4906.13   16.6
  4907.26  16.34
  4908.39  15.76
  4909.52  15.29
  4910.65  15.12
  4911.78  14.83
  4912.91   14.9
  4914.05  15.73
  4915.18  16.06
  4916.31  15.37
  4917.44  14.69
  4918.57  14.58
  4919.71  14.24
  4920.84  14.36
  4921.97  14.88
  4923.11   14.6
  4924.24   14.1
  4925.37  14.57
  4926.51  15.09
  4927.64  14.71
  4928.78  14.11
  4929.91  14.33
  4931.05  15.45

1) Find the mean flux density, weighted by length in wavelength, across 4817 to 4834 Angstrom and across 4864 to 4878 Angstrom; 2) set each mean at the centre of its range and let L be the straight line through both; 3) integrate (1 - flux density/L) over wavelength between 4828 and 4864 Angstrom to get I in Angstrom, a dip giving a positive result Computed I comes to 1.2 Angstrom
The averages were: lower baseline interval 15.8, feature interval 14.9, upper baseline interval 14.8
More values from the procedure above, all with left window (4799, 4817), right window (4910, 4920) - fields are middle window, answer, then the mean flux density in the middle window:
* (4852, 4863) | 1.39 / 13.4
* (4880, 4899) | -0.35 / 15.5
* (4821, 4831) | -0.19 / 15.8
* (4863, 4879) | 0.46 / 14.8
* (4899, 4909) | -0.18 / 15.4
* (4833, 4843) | 0.13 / 15.2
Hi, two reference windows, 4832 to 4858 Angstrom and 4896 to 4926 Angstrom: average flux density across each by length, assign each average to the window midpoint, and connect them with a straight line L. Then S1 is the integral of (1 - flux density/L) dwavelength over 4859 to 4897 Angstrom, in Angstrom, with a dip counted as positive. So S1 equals 1.0 Angstrom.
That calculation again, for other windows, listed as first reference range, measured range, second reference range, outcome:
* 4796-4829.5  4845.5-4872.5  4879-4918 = 2.1 Angstrom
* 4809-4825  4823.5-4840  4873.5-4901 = 0.5 Angstrom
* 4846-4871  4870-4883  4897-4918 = -0.5 Angstrom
